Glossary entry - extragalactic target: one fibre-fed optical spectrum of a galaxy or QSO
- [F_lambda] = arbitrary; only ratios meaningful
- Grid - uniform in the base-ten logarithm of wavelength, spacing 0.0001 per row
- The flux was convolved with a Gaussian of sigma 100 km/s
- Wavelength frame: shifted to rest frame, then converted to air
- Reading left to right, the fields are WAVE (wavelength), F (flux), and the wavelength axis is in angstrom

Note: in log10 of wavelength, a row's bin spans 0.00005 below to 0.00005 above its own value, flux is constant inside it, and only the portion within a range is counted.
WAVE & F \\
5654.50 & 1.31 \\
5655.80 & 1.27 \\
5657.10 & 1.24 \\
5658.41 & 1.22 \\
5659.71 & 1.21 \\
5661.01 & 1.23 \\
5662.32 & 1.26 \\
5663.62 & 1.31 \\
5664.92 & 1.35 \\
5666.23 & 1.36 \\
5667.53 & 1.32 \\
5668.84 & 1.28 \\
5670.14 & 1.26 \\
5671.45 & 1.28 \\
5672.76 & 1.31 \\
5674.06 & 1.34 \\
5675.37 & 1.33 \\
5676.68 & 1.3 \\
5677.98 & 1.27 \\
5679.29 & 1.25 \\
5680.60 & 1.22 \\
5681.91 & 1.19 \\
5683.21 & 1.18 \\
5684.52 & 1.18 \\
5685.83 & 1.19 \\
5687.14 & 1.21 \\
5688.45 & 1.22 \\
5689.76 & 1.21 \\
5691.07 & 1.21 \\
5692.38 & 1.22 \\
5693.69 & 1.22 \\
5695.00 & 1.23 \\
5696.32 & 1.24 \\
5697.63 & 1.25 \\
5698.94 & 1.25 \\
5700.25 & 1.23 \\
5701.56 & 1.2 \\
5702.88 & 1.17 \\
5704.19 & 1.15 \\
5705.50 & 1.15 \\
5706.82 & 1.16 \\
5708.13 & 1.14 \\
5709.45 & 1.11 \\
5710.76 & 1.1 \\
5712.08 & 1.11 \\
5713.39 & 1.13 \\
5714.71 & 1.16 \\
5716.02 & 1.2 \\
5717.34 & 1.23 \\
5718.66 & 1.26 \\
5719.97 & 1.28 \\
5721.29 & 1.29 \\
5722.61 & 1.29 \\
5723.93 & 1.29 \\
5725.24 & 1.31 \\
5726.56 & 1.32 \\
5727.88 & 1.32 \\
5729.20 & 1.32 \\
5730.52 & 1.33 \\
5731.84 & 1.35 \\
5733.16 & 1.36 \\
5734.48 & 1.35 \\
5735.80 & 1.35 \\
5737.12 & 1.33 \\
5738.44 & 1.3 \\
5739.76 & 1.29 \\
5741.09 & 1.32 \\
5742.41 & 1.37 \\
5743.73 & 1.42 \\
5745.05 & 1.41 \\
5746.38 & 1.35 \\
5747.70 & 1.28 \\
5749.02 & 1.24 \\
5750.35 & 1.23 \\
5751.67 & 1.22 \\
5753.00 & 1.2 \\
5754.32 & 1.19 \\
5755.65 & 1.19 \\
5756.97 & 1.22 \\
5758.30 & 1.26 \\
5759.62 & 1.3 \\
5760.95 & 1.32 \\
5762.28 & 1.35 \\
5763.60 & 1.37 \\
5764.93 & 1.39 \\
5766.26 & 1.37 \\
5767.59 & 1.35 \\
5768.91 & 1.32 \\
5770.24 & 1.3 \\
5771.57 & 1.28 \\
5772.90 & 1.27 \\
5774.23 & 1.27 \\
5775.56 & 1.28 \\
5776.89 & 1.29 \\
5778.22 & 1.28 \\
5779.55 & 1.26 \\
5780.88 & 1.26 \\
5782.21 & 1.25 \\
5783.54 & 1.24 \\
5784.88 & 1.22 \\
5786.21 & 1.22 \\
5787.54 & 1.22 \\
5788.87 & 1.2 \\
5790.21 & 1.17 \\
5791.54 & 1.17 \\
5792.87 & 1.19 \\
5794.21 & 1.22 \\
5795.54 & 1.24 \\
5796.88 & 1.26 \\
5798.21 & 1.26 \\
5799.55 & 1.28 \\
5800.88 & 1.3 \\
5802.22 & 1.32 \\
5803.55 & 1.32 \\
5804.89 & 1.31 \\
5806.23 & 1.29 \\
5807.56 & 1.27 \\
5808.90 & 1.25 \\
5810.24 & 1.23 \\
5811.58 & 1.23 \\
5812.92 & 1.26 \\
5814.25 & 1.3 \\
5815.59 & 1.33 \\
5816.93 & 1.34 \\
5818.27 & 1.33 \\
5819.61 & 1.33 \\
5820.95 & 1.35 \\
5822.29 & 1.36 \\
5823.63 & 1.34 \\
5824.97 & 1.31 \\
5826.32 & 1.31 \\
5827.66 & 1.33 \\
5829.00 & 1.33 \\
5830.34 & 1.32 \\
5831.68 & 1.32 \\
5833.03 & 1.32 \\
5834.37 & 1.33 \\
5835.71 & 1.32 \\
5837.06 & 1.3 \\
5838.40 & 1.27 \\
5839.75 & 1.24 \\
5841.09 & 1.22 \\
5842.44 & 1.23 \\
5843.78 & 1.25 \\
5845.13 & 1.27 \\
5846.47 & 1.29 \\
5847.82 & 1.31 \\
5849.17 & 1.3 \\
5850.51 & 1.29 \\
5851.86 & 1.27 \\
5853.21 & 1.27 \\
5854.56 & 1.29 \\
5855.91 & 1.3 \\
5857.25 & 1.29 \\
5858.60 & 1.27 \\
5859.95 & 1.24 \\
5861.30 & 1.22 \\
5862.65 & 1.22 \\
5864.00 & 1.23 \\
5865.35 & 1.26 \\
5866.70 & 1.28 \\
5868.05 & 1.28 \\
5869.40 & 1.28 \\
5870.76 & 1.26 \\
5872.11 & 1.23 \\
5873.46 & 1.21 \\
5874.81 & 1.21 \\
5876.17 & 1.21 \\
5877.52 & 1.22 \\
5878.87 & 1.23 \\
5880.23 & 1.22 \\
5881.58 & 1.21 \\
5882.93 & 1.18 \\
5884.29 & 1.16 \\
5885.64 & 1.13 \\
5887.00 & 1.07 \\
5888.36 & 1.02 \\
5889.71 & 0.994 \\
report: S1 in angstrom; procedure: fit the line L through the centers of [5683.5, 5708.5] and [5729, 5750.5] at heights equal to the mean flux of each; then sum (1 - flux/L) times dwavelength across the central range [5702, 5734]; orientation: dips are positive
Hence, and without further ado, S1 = 0.9 angstrom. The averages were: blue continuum 1.2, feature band 1.23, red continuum 1.33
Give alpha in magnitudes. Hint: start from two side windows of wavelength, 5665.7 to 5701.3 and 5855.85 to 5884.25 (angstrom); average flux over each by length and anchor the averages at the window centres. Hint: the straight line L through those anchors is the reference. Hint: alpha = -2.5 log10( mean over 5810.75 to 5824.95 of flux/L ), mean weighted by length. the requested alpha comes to -0.06 mag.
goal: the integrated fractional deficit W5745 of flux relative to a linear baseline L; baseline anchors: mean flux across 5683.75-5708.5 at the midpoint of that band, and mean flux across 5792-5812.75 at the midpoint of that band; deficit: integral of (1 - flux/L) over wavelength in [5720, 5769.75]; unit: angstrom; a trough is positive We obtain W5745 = -3.21 angstrom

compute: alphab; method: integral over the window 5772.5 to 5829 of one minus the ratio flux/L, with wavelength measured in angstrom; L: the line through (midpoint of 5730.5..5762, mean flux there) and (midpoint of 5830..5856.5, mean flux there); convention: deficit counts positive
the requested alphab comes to 0.75 angstrom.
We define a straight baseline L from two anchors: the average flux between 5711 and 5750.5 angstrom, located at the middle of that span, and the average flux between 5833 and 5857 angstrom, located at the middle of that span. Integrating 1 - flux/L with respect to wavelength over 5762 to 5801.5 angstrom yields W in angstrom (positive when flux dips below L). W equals 0.57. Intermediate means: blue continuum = 1.29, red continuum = 1.28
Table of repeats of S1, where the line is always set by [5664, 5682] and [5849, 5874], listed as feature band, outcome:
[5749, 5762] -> 0.4 angstrom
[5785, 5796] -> 0.6 angstrom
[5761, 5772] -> -0.5 angstrom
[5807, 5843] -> -0.9 angstrom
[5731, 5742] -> -0.4 angstrom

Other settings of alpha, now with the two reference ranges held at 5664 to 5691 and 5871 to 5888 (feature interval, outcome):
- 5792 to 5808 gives -0.047 mag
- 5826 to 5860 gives -0.076 mag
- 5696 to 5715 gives 0.074 mag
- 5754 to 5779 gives -0.057 mag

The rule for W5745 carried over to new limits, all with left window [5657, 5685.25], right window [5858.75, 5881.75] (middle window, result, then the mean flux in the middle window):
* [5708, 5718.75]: 0.9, 1.16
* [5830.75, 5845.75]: -0.5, 1.28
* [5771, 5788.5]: -0.1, 1.26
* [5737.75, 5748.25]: -0.7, 1.34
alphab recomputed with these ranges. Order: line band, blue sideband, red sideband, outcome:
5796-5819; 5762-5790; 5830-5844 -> -0.1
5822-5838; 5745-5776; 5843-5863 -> -0.6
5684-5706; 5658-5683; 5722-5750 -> 1.5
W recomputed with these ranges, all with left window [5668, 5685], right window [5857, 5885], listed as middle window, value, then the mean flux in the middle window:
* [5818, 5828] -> -0.7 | 1.33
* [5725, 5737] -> -0.8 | 1.33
